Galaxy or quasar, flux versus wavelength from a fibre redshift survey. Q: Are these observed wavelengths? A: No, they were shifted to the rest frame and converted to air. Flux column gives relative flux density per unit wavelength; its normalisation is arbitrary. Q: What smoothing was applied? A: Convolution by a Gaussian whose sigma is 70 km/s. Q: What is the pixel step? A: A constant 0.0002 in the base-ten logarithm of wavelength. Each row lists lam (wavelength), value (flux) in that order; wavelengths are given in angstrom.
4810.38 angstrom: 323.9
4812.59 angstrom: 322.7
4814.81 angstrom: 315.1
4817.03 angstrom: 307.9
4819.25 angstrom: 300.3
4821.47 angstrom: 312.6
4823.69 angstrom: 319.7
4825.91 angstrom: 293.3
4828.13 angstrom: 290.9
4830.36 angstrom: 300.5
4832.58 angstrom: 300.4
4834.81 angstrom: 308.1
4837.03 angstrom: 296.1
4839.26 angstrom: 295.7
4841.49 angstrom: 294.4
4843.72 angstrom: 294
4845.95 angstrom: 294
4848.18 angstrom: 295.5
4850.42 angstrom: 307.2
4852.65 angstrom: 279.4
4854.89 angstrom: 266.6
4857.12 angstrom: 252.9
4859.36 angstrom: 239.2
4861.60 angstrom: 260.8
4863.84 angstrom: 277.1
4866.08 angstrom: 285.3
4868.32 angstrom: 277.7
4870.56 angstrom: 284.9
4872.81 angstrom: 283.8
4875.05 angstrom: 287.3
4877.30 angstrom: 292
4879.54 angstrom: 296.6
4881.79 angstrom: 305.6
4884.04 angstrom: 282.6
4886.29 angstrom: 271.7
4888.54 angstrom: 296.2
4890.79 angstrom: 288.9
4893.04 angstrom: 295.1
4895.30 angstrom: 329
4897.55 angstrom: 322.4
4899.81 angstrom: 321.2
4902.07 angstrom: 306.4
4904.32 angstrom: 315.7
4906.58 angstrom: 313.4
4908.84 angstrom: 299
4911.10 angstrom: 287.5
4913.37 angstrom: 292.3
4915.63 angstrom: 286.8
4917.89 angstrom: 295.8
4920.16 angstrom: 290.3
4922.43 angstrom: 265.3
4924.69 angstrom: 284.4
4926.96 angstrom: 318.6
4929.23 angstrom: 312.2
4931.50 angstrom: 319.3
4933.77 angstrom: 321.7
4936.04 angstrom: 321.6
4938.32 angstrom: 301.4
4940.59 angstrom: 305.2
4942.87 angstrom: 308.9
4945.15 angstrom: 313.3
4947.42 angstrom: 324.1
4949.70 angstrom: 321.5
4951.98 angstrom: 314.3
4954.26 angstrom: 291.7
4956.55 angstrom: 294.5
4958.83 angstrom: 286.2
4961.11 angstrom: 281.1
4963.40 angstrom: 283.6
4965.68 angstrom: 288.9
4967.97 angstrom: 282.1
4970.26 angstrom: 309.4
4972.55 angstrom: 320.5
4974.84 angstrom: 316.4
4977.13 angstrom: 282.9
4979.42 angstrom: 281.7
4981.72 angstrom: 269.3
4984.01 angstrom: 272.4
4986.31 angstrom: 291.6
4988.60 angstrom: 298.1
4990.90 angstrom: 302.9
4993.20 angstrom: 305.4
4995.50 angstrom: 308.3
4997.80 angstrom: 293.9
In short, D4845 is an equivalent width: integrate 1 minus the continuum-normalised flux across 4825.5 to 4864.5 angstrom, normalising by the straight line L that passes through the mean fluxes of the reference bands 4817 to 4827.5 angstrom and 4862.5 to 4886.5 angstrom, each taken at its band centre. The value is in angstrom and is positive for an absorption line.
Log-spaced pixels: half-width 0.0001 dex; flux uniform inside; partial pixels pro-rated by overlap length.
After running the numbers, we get 1.5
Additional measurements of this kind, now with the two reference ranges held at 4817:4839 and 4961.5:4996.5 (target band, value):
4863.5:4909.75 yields 0.3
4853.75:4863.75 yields 1.4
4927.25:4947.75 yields -1.2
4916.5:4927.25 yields 0.3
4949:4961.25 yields -0.1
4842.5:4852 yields 0.1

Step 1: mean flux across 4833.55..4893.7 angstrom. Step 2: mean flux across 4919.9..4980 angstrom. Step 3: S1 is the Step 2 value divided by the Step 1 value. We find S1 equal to 1.06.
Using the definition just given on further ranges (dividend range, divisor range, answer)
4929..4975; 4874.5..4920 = 1.02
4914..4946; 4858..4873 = 1.12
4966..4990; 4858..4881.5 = 1.05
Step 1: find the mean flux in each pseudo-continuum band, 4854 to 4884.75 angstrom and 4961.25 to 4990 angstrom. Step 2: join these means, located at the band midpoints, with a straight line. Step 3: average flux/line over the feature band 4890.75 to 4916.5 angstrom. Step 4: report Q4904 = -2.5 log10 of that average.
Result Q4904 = -0.09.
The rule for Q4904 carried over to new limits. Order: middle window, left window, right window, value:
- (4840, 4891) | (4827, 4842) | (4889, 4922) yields 0.062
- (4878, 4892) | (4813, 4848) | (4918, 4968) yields 0.041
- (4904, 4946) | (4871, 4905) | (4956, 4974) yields -0.021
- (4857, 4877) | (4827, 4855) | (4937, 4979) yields 0.086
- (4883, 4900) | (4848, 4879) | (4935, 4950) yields -0.035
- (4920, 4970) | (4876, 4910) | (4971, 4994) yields -0.015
